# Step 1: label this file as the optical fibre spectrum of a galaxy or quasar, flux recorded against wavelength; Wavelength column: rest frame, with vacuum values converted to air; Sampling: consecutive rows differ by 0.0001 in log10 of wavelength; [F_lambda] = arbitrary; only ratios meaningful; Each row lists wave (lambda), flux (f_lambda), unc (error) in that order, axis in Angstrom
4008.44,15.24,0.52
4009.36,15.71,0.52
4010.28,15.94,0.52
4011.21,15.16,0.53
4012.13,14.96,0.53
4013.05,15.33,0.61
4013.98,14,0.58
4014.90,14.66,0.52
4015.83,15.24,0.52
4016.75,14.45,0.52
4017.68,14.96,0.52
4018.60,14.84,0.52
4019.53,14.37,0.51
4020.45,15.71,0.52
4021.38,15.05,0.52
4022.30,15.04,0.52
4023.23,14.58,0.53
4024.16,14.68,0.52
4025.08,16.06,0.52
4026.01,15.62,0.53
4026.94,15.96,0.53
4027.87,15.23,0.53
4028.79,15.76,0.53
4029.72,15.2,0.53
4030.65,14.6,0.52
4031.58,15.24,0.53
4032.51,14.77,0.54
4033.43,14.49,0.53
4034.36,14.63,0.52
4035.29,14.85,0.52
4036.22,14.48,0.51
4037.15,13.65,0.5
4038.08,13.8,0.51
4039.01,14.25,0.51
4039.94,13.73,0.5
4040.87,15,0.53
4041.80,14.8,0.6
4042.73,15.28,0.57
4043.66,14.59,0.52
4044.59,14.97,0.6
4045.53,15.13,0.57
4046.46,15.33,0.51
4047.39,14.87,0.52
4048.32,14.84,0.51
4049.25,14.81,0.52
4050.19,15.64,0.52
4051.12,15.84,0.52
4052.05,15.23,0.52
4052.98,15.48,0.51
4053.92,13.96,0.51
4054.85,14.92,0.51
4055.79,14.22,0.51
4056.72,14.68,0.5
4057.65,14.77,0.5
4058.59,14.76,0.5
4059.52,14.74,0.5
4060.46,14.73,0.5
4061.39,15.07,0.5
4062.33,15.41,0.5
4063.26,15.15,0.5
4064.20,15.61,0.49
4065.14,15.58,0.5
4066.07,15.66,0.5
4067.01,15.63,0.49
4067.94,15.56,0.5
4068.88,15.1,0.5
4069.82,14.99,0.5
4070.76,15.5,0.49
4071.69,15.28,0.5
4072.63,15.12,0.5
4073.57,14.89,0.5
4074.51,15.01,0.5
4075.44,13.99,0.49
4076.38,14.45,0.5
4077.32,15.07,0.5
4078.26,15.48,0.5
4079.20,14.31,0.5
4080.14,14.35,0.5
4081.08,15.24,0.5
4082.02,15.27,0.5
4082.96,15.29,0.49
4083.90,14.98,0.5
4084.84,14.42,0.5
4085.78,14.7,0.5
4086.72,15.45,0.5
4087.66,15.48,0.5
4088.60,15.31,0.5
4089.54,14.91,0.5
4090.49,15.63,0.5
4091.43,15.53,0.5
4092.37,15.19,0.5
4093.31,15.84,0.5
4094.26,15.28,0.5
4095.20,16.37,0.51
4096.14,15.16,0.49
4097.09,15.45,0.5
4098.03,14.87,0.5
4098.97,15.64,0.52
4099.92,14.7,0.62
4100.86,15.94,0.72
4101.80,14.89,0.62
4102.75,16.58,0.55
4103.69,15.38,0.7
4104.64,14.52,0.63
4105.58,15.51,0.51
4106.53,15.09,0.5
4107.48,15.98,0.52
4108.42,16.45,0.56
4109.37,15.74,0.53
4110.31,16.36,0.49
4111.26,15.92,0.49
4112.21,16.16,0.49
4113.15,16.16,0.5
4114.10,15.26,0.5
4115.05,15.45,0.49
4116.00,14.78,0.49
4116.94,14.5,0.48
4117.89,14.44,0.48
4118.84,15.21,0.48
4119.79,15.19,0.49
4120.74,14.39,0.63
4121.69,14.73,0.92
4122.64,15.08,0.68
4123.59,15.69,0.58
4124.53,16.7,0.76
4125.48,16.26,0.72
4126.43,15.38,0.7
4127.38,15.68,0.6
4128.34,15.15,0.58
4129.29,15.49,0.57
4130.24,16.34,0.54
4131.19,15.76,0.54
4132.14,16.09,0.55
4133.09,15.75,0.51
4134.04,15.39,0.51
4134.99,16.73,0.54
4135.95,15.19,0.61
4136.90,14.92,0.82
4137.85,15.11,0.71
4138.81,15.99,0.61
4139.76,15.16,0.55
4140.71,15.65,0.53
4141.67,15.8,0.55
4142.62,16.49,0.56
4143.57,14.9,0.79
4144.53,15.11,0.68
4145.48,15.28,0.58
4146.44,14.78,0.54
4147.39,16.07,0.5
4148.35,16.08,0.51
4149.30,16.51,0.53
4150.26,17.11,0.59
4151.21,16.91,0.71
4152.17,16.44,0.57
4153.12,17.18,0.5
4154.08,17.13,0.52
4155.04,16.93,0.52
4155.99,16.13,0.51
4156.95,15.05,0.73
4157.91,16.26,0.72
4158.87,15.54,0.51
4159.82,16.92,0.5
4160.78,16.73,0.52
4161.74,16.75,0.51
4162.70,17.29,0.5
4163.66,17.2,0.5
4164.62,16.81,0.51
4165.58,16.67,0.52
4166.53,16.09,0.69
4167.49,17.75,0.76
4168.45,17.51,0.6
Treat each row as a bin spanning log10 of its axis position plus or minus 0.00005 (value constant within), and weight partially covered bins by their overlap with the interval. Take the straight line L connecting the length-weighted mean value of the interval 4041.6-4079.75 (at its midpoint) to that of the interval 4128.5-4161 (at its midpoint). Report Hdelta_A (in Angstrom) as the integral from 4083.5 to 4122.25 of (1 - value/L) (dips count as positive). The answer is 0.36 Angstrom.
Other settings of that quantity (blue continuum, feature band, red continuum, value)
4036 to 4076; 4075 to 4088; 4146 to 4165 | 0.38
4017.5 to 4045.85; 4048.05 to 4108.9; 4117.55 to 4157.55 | 0.32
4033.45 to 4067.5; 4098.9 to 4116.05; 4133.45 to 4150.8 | -0.27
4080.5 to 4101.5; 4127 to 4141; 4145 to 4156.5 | 0.39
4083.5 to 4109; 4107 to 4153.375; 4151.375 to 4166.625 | 1.01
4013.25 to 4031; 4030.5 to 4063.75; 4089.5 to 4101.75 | 0.84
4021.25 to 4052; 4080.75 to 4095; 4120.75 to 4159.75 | 0.12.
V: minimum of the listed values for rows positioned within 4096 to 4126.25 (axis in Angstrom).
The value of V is 14.39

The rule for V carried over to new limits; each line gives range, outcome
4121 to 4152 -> 14.73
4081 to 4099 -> 14.42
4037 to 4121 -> 13.65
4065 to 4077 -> 13.99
